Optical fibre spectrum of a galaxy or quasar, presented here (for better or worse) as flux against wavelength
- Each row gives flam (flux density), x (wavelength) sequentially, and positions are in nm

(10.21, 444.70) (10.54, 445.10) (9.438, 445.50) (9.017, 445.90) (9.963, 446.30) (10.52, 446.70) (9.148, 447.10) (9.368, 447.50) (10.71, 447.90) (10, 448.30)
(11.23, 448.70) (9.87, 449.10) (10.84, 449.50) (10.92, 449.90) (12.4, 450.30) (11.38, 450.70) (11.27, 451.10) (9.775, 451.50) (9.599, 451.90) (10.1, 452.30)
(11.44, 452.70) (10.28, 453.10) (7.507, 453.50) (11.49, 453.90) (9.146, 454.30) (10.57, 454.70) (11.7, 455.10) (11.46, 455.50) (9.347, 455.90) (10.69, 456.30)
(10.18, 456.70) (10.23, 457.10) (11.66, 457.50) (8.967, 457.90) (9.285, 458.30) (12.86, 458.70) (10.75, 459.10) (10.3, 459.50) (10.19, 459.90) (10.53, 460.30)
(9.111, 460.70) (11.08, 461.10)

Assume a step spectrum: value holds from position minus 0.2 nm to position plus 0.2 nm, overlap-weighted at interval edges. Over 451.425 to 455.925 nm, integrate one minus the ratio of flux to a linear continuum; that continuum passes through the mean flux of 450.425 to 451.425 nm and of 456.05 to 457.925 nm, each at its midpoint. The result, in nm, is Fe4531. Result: 0.25 nm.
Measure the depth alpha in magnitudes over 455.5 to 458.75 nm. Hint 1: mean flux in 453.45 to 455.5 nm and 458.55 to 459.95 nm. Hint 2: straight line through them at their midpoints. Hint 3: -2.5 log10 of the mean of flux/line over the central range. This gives 0.04 mag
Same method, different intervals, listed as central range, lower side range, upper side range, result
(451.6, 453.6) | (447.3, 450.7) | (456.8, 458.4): 0.06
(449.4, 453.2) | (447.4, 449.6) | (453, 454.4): -0.09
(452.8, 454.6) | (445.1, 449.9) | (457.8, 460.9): 0.05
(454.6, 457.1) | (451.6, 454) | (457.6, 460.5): -0.04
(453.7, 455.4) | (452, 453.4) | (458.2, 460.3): -0.03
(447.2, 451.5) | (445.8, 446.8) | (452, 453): -0.05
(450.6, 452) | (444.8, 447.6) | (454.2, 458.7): -0.04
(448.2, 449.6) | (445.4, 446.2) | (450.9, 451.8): -0.06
